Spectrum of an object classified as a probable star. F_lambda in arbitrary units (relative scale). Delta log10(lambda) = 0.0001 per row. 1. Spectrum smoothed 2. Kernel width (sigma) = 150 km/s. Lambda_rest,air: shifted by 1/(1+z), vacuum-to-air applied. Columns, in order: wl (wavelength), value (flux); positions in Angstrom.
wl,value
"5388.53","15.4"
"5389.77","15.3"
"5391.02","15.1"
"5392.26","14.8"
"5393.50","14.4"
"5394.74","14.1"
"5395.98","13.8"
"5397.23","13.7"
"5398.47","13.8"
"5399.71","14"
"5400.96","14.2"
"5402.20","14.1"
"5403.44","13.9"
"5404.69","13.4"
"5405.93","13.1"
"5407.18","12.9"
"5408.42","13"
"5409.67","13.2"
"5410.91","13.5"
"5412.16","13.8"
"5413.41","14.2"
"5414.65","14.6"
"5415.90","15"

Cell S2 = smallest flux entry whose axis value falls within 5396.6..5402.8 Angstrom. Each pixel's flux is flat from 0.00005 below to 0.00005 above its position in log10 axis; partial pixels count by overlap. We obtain 13.7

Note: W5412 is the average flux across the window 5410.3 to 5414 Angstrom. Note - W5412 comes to 13.8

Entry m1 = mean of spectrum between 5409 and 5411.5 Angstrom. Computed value 13.3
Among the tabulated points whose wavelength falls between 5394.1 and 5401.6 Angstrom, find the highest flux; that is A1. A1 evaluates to 14.2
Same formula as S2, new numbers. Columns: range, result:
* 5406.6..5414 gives 12.9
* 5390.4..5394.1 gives 14.4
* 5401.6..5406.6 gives 13.1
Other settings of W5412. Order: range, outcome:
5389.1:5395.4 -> 14.7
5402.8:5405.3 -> 13.6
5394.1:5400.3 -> 13.9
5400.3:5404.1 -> 14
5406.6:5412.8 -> 13.3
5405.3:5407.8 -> 13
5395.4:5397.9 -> 13.7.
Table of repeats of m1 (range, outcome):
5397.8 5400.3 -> 13.9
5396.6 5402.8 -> 14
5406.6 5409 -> 13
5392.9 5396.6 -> 14.1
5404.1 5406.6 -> 13.2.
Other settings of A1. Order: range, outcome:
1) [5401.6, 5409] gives 14.1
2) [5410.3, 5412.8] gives 13.8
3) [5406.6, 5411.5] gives 13.5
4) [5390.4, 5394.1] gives 15.1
